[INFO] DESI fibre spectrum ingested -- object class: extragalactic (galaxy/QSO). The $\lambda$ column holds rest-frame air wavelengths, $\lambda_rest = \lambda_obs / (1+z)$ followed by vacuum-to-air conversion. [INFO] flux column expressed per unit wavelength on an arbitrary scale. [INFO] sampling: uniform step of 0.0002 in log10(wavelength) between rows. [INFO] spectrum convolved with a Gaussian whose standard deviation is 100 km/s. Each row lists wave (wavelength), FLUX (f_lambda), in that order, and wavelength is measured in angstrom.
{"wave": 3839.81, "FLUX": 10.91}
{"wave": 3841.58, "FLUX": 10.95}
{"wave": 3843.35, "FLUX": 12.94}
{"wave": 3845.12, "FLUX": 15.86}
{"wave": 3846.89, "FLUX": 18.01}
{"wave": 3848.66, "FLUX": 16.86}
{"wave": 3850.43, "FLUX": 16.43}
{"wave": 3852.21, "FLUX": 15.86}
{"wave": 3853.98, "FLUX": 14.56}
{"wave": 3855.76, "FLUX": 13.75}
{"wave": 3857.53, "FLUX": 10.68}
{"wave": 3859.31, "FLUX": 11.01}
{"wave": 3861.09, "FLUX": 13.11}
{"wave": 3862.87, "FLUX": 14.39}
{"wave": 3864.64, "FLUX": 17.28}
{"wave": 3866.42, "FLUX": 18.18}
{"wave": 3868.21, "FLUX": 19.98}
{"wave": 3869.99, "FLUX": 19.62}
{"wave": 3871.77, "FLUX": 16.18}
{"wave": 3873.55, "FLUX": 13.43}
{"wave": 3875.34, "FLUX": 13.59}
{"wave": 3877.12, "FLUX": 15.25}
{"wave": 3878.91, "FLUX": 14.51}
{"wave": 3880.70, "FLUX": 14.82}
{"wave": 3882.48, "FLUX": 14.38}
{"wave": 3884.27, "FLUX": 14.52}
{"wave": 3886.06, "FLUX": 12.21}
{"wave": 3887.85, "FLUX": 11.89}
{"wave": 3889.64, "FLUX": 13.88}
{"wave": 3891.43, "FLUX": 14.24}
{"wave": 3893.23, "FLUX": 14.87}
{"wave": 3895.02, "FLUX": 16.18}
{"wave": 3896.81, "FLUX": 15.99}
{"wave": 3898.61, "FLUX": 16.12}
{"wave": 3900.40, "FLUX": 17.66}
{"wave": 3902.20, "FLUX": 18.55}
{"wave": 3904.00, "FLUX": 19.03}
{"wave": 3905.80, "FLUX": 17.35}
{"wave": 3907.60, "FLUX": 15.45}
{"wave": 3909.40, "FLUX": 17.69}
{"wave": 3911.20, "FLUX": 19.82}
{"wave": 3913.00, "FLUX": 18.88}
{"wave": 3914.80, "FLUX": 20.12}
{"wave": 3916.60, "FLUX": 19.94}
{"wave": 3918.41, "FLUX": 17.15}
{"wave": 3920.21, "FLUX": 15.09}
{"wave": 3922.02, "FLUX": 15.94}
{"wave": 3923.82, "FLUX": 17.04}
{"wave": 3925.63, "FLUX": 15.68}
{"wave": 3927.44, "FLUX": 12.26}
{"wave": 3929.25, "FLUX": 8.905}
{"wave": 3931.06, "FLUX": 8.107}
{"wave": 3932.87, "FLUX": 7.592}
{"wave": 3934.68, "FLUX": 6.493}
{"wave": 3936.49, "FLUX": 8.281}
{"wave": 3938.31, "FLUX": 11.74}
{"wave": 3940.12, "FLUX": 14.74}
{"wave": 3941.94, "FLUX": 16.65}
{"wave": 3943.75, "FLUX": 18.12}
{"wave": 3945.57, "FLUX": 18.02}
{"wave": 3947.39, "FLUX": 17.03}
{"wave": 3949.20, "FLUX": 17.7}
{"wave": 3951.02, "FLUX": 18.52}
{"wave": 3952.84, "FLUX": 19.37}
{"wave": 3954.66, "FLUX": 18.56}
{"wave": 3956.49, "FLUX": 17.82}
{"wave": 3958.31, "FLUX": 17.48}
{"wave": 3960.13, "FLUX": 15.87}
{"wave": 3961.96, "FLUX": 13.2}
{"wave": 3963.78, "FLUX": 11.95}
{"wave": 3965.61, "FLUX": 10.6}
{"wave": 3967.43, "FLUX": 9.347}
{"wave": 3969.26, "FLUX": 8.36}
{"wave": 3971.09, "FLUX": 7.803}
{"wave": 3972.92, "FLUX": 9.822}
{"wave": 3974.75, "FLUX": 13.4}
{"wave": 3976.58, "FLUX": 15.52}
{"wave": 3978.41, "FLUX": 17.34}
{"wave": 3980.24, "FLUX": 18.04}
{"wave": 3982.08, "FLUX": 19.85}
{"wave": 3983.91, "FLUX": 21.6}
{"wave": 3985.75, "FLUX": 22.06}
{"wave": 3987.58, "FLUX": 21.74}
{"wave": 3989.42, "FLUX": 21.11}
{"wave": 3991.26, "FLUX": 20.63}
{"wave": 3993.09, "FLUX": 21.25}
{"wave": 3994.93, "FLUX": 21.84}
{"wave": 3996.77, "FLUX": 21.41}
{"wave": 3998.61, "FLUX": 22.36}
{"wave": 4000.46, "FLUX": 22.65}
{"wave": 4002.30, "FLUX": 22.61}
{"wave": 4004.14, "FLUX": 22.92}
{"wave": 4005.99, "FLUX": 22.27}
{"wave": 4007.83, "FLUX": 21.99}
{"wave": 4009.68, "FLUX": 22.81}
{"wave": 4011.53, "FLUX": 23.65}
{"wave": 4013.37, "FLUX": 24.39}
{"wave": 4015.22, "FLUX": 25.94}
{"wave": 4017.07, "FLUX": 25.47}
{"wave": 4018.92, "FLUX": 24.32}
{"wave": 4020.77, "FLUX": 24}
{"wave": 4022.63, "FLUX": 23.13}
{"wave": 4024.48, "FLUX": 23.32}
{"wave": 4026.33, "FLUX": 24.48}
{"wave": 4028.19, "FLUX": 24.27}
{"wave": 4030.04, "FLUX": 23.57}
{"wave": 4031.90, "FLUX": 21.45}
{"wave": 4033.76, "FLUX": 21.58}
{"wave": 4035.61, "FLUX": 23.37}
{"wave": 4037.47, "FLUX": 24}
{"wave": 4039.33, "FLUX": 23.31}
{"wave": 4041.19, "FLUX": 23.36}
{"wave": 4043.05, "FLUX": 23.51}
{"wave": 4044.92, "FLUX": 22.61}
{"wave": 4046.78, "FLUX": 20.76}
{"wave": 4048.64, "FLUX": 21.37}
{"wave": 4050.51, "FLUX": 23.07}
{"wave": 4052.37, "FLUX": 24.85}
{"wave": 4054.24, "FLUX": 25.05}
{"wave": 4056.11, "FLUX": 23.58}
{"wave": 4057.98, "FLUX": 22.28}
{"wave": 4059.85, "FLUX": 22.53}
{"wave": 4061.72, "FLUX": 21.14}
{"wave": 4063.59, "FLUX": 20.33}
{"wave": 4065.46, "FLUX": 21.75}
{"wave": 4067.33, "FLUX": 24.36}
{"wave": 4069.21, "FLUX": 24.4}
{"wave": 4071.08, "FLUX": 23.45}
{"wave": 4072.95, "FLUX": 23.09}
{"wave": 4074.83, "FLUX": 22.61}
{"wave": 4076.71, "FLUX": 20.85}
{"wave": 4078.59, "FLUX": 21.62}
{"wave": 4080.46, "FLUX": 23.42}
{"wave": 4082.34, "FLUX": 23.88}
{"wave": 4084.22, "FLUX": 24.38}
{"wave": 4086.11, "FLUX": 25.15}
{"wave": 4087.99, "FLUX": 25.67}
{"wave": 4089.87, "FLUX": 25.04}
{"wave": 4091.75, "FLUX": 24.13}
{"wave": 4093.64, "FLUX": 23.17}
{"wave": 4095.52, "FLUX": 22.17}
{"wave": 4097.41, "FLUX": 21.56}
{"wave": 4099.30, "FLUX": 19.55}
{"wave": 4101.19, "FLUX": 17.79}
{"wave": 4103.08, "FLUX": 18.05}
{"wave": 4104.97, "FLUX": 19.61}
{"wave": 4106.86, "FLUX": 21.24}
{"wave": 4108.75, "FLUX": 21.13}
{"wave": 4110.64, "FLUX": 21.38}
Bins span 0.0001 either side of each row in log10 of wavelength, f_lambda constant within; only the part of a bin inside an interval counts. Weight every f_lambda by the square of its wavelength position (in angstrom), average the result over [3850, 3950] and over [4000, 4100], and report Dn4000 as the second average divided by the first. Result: 1.65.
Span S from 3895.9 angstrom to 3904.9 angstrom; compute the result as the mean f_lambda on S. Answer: 17.5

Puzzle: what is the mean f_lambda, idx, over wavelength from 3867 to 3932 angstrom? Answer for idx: 15.7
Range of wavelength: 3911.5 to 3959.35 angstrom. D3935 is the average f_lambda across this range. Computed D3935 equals 15.3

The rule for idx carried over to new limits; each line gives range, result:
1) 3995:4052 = 23.1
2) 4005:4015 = 23.2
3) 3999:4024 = 23.5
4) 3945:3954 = 18.2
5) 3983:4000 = 21.6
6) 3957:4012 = 18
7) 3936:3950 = 15.5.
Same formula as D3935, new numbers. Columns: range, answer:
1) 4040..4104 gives 22.7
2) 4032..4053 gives 22.8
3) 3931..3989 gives 14.9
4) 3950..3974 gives 13.8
